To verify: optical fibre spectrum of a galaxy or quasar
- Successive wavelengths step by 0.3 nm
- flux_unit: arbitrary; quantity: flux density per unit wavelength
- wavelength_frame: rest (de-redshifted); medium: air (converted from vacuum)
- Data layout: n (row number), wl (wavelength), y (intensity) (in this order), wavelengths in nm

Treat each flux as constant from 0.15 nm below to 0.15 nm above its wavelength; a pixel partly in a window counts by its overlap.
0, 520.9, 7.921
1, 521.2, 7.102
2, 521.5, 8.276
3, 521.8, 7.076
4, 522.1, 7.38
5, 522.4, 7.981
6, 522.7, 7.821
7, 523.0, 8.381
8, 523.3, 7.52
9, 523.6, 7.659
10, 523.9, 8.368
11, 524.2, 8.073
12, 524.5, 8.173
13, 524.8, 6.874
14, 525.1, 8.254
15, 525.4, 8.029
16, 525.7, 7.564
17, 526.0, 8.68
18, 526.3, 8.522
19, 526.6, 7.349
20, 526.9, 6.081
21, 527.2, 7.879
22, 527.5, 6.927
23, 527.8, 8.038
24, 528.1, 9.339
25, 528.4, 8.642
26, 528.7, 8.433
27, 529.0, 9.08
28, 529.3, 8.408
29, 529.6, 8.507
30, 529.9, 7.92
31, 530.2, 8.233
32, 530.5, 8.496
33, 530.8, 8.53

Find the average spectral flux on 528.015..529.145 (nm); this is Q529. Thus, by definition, 8.85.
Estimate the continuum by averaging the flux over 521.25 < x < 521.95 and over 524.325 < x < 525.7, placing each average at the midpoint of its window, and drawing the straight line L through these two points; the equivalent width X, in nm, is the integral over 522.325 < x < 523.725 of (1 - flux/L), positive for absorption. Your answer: -0.03 nm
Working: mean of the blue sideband 7.59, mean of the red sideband 7.81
